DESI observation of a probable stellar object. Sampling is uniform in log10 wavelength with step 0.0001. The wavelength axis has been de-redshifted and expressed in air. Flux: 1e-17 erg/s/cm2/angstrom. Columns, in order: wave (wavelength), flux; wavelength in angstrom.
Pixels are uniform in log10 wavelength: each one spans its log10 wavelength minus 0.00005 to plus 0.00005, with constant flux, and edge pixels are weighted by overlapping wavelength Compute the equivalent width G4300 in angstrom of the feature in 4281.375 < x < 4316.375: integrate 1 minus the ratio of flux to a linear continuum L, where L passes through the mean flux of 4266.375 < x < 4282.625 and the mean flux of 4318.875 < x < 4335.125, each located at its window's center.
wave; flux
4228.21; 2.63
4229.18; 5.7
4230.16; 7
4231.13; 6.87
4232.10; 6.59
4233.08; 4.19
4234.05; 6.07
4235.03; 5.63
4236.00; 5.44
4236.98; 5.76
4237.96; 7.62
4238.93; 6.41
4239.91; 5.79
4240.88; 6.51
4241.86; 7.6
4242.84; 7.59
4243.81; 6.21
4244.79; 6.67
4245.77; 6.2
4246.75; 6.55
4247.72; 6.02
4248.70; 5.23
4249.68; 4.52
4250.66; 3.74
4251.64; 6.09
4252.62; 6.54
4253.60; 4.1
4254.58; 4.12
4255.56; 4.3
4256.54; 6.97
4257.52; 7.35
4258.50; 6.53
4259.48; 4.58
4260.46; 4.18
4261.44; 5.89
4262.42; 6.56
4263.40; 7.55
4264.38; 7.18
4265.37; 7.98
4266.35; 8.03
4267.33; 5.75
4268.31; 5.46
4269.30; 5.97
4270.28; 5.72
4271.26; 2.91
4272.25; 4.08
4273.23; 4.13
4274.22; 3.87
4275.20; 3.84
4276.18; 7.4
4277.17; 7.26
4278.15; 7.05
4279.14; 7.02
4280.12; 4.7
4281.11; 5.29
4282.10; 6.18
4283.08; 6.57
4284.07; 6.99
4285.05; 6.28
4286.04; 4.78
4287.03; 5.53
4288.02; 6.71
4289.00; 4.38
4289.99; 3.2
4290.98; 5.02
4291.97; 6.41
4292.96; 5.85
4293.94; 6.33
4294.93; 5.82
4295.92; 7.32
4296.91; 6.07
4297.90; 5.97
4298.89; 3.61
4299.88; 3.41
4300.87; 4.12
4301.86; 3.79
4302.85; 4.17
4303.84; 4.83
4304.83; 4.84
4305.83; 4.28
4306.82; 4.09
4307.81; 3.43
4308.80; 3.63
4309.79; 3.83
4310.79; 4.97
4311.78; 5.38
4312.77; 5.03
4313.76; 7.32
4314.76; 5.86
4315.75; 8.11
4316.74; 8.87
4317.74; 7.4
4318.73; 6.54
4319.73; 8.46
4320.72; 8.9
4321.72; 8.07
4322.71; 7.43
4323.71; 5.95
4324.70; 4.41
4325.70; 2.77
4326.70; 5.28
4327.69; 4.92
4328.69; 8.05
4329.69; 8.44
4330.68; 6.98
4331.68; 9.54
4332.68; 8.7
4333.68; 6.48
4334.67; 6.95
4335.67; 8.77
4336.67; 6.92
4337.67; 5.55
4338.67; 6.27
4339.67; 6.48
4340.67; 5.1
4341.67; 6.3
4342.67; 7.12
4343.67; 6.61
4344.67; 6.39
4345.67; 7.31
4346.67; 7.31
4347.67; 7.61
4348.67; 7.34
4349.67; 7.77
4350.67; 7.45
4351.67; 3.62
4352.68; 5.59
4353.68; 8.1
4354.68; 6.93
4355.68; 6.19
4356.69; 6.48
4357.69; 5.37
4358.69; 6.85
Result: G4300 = 5.0 angstrom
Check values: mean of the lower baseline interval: 5.49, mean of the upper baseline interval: 6.95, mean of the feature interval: 5.27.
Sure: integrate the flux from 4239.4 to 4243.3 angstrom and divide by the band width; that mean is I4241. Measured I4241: 6.86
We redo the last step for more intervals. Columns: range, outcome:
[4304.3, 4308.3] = 4.16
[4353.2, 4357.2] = 6.92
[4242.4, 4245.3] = 6.81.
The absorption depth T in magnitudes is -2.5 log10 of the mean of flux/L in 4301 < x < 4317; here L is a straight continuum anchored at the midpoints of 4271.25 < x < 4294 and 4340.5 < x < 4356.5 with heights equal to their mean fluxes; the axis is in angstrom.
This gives 0.18 mag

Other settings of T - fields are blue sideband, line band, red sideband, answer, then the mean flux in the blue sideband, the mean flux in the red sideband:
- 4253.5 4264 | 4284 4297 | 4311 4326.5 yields 0.090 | 5.73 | 6.64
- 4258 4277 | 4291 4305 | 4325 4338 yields 0.200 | 5.69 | 6.85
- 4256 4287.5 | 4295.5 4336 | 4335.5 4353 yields 0.060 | 5.92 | 6.61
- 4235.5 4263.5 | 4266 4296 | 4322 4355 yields 0.103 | 5.93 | 6.69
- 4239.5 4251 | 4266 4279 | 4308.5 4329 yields 0.119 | 6.09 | 6.26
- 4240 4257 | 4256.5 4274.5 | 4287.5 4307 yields -0.051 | 5.82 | 5.03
